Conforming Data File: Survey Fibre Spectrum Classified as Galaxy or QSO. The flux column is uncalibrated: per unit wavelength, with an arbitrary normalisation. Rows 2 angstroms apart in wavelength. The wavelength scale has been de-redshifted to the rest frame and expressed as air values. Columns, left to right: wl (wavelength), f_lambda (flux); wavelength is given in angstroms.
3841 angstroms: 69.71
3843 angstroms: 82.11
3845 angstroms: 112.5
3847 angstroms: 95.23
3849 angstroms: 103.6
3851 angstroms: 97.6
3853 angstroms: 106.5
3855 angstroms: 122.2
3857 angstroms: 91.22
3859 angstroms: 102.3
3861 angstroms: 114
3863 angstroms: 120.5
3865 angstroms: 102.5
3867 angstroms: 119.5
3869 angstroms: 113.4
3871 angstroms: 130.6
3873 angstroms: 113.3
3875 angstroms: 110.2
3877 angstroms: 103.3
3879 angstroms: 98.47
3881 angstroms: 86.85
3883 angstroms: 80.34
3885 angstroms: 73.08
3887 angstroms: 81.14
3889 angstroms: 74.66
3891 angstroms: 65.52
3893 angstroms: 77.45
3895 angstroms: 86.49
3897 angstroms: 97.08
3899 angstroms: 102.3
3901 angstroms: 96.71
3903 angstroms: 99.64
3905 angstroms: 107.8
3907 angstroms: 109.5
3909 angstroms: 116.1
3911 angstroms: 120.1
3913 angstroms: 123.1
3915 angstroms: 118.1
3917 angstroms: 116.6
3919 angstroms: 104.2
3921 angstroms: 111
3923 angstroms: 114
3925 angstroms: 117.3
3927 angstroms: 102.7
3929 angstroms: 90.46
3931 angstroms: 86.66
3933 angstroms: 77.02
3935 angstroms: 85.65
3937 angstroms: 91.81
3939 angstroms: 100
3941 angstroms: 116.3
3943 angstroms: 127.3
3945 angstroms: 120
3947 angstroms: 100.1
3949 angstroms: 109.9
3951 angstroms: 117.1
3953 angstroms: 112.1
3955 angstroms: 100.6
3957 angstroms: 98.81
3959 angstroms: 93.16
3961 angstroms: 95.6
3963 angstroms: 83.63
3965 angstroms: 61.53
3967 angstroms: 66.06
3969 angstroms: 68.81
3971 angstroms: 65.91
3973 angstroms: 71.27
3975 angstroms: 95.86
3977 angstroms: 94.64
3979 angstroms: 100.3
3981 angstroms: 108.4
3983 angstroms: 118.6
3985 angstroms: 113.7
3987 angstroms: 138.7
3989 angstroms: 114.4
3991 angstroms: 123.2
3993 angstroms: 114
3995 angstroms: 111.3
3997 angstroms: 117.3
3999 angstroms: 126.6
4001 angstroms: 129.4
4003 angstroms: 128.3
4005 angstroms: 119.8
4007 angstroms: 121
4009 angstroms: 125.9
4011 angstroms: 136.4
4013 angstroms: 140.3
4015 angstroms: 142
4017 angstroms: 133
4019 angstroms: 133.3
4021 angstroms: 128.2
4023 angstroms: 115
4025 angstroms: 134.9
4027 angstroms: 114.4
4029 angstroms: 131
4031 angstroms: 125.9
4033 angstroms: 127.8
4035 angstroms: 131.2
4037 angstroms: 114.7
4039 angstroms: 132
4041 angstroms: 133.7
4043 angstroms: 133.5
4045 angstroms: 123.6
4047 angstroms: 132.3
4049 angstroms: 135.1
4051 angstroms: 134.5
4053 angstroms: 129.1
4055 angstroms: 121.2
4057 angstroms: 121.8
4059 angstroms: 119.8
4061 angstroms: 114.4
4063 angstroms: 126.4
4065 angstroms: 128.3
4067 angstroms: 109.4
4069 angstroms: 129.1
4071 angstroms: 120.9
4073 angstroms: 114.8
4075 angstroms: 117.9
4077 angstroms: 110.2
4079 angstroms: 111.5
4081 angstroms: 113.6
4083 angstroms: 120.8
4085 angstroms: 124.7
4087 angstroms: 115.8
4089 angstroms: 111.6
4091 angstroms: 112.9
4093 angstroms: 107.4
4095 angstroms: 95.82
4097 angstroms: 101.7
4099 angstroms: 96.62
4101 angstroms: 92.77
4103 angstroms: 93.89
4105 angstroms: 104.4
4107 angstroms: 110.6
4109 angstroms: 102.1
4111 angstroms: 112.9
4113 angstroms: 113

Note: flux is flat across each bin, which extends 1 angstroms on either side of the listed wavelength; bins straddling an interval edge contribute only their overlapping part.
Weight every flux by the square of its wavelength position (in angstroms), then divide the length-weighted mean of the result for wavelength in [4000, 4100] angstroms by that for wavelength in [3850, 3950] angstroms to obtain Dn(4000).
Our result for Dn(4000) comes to 1.29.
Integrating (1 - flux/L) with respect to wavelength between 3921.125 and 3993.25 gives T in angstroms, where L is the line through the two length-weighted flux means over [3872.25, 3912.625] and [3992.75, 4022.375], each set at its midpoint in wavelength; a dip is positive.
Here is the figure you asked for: 8.41 angstroms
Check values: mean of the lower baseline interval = 95.3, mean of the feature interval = 99.9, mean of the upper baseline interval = 127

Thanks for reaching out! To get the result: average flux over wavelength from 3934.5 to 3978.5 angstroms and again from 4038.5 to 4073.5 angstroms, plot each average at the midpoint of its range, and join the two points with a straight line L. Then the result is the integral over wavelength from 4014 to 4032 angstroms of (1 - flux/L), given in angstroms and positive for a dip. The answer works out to -2.1 angstroms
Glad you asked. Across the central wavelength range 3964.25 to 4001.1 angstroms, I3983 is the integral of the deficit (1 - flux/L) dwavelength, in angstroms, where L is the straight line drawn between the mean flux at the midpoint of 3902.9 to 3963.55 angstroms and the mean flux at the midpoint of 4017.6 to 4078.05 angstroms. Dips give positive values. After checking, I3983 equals 4.04 angstroms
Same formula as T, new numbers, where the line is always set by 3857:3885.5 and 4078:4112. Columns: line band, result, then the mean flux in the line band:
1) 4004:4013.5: -1.9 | 128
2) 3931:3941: 1.4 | 91.2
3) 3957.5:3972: 4.0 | 77.2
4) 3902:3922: -1.4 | 113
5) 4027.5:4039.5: -2.2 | 126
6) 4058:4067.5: -1.2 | 120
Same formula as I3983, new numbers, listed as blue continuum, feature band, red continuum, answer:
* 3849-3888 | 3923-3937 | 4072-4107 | 1.4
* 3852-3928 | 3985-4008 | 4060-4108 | -2.9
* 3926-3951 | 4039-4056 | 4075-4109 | -3.9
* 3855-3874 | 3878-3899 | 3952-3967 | 4.7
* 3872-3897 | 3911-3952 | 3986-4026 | -1.6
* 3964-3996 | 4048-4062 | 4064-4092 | -1.5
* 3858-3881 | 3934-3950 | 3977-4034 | 1.5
